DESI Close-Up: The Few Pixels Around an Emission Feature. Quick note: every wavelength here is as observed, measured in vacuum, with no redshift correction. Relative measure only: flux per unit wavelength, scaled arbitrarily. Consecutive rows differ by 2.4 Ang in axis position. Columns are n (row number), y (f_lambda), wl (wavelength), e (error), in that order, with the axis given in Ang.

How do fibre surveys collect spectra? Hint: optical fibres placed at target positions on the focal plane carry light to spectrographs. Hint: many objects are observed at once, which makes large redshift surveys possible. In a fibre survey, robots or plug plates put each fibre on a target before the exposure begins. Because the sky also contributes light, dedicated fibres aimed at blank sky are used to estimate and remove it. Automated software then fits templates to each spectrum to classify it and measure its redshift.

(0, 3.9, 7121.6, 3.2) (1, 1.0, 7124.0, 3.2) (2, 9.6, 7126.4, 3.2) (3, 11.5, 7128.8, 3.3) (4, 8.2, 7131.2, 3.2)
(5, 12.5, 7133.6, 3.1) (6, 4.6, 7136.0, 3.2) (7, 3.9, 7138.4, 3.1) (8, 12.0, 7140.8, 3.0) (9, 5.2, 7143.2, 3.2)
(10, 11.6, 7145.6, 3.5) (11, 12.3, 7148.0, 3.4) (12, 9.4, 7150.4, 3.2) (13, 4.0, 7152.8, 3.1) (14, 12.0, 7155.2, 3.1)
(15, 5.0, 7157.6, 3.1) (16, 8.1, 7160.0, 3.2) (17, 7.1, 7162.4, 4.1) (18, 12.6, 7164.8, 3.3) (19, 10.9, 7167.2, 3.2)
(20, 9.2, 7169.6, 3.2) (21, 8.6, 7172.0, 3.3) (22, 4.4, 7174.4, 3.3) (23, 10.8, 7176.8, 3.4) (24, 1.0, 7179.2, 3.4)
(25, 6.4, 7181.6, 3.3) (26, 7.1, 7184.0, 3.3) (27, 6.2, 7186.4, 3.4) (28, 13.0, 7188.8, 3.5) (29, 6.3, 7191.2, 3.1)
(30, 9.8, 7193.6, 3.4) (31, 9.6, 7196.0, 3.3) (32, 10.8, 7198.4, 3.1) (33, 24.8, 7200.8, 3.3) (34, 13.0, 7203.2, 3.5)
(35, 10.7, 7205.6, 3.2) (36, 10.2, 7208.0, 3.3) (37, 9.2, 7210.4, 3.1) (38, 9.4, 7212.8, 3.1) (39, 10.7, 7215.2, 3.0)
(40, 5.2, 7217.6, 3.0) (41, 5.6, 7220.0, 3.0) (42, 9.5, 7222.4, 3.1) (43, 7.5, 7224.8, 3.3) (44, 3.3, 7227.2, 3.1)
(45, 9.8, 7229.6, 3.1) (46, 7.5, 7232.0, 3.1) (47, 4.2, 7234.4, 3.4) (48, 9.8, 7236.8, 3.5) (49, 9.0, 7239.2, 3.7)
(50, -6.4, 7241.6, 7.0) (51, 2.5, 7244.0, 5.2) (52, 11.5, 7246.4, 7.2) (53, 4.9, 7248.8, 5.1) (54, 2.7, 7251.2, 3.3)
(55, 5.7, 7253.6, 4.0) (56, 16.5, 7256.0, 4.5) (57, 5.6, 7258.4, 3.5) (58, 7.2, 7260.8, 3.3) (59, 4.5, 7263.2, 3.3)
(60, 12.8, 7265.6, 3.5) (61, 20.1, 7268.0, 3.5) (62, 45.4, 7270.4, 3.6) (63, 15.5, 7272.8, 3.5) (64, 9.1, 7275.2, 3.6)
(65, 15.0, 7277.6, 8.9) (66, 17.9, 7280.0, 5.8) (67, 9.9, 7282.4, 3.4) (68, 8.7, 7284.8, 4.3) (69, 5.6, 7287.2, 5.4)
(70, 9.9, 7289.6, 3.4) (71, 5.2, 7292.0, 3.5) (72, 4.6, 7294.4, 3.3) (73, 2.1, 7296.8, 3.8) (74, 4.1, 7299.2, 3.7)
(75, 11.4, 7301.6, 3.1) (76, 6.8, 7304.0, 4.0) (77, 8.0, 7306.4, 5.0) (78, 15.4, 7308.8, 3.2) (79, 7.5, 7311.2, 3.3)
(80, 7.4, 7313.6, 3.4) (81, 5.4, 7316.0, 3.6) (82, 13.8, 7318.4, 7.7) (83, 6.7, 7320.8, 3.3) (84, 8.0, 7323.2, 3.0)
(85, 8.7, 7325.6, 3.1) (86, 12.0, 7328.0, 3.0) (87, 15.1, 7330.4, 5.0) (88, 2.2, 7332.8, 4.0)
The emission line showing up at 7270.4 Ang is [O III] 5007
